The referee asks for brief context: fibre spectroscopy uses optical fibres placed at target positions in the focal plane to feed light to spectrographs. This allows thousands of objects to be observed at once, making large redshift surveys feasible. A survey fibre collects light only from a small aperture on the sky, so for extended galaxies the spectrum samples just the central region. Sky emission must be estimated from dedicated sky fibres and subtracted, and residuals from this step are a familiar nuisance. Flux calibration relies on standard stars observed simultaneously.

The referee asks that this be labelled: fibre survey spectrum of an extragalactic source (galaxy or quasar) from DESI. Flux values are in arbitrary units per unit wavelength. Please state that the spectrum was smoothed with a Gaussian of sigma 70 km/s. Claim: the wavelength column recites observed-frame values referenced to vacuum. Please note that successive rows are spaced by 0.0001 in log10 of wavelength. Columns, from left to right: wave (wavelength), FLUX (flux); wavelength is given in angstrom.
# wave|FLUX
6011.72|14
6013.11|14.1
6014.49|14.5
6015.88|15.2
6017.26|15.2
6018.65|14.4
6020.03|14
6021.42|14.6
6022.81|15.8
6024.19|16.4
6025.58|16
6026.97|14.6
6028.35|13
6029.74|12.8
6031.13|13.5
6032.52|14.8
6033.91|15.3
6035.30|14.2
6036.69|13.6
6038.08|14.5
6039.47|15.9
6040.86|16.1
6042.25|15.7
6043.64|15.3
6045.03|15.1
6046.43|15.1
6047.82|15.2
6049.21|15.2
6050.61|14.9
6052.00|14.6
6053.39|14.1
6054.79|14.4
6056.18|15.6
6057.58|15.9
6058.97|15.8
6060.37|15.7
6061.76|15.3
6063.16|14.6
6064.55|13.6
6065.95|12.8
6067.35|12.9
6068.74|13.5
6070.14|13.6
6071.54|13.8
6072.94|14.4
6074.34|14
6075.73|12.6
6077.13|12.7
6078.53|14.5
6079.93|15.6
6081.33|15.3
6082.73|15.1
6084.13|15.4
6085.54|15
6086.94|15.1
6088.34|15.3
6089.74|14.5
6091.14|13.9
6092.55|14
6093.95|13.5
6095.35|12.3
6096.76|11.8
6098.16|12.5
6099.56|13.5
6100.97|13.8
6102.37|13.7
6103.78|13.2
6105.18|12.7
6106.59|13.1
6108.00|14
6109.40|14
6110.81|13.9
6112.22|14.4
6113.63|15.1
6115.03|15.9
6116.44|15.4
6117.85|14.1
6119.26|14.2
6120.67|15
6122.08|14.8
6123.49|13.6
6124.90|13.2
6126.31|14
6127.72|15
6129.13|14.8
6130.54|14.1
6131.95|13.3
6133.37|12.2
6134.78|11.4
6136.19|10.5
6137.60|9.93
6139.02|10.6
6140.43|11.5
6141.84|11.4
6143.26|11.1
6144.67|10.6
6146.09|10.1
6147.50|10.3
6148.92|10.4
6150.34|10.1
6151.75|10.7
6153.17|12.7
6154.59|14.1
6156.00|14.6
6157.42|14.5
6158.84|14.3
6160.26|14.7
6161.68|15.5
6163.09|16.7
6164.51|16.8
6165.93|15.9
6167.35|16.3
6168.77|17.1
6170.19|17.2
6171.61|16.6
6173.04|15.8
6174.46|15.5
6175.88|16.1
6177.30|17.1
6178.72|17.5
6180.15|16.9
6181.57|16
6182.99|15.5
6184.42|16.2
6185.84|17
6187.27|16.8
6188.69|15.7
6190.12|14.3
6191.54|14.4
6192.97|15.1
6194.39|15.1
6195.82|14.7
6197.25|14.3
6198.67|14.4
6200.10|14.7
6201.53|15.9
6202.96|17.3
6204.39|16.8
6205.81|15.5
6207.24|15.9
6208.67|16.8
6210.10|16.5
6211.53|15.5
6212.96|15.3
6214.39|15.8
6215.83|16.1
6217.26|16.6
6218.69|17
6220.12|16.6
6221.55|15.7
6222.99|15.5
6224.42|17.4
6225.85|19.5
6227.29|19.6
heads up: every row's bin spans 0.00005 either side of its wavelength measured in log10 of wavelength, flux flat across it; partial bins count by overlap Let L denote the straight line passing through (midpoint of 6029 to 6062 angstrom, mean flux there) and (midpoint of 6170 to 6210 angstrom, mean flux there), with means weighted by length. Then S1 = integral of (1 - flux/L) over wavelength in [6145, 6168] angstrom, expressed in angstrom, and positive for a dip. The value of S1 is 3.11 angstrom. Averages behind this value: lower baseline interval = 14.9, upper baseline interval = 15.9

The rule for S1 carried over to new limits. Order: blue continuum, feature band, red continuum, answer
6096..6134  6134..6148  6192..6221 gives 3.6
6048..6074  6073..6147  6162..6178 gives 8.9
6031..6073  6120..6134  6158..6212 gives 1.2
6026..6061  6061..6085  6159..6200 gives 1.5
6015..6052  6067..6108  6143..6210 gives 2.9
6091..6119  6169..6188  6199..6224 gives -1.4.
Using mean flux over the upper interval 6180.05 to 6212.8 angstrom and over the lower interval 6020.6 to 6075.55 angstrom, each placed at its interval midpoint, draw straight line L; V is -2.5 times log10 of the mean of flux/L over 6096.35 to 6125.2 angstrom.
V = 0.087 mag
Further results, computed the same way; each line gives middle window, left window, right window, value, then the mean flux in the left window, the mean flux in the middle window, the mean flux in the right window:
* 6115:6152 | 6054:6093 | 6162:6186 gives 0.243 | 14.5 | 12.5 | 16.5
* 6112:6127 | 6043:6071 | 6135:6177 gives -0.044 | 14.7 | 14.5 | 13.5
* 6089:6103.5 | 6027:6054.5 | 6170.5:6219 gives 0.135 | 14.7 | 13.4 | 15.9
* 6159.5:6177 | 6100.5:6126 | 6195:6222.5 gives -0.075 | 14.1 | 16.2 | 15.9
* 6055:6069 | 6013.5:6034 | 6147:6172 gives -0.003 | 14.6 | 14.6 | 14.4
